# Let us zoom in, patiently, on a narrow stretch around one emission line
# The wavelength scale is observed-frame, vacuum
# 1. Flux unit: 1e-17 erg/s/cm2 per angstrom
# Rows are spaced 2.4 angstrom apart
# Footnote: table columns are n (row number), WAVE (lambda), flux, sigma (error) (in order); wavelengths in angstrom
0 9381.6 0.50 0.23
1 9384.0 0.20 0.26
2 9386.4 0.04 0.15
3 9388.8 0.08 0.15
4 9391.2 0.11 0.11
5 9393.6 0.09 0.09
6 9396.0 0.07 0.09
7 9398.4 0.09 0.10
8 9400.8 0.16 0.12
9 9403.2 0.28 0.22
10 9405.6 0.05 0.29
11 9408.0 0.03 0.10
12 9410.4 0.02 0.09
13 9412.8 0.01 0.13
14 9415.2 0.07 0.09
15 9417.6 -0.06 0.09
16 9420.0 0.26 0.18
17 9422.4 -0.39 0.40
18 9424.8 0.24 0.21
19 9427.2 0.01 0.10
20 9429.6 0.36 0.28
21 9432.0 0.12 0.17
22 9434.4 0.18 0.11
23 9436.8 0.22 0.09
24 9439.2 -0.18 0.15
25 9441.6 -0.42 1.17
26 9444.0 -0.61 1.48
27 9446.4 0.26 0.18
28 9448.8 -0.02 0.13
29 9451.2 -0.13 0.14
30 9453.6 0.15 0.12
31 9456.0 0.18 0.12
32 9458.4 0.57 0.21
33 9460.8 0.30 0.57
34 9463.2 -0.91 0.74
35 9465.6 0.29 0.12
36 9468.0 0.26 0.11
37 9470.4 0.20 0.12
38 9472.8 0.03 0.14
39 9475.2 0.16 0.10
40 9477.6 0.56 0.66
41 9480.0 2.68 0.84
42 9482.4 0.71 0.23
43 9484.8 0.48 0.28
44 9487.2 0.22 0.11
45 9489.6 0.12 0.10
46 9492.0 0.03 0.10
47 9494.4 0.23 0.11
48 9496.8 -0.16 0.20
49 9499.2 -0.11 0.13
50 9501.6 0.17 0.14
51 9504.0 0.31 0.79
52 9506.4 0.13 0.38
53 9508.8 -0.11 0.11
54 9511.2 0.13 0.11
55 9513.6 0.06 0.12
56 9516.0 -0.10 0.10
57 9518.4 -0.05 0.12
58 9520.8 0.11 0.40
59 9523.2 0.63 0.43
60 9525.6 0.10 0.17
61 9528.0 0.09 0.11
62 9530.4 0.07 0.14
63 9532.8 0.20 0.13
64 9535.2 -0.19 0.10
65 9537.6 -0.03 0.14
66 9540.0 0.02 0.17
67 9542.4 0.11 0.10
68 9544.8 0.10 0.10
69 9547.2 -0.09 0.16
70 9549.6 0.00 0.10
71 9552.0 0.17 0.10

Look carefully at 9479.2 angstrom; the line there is H-gamma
